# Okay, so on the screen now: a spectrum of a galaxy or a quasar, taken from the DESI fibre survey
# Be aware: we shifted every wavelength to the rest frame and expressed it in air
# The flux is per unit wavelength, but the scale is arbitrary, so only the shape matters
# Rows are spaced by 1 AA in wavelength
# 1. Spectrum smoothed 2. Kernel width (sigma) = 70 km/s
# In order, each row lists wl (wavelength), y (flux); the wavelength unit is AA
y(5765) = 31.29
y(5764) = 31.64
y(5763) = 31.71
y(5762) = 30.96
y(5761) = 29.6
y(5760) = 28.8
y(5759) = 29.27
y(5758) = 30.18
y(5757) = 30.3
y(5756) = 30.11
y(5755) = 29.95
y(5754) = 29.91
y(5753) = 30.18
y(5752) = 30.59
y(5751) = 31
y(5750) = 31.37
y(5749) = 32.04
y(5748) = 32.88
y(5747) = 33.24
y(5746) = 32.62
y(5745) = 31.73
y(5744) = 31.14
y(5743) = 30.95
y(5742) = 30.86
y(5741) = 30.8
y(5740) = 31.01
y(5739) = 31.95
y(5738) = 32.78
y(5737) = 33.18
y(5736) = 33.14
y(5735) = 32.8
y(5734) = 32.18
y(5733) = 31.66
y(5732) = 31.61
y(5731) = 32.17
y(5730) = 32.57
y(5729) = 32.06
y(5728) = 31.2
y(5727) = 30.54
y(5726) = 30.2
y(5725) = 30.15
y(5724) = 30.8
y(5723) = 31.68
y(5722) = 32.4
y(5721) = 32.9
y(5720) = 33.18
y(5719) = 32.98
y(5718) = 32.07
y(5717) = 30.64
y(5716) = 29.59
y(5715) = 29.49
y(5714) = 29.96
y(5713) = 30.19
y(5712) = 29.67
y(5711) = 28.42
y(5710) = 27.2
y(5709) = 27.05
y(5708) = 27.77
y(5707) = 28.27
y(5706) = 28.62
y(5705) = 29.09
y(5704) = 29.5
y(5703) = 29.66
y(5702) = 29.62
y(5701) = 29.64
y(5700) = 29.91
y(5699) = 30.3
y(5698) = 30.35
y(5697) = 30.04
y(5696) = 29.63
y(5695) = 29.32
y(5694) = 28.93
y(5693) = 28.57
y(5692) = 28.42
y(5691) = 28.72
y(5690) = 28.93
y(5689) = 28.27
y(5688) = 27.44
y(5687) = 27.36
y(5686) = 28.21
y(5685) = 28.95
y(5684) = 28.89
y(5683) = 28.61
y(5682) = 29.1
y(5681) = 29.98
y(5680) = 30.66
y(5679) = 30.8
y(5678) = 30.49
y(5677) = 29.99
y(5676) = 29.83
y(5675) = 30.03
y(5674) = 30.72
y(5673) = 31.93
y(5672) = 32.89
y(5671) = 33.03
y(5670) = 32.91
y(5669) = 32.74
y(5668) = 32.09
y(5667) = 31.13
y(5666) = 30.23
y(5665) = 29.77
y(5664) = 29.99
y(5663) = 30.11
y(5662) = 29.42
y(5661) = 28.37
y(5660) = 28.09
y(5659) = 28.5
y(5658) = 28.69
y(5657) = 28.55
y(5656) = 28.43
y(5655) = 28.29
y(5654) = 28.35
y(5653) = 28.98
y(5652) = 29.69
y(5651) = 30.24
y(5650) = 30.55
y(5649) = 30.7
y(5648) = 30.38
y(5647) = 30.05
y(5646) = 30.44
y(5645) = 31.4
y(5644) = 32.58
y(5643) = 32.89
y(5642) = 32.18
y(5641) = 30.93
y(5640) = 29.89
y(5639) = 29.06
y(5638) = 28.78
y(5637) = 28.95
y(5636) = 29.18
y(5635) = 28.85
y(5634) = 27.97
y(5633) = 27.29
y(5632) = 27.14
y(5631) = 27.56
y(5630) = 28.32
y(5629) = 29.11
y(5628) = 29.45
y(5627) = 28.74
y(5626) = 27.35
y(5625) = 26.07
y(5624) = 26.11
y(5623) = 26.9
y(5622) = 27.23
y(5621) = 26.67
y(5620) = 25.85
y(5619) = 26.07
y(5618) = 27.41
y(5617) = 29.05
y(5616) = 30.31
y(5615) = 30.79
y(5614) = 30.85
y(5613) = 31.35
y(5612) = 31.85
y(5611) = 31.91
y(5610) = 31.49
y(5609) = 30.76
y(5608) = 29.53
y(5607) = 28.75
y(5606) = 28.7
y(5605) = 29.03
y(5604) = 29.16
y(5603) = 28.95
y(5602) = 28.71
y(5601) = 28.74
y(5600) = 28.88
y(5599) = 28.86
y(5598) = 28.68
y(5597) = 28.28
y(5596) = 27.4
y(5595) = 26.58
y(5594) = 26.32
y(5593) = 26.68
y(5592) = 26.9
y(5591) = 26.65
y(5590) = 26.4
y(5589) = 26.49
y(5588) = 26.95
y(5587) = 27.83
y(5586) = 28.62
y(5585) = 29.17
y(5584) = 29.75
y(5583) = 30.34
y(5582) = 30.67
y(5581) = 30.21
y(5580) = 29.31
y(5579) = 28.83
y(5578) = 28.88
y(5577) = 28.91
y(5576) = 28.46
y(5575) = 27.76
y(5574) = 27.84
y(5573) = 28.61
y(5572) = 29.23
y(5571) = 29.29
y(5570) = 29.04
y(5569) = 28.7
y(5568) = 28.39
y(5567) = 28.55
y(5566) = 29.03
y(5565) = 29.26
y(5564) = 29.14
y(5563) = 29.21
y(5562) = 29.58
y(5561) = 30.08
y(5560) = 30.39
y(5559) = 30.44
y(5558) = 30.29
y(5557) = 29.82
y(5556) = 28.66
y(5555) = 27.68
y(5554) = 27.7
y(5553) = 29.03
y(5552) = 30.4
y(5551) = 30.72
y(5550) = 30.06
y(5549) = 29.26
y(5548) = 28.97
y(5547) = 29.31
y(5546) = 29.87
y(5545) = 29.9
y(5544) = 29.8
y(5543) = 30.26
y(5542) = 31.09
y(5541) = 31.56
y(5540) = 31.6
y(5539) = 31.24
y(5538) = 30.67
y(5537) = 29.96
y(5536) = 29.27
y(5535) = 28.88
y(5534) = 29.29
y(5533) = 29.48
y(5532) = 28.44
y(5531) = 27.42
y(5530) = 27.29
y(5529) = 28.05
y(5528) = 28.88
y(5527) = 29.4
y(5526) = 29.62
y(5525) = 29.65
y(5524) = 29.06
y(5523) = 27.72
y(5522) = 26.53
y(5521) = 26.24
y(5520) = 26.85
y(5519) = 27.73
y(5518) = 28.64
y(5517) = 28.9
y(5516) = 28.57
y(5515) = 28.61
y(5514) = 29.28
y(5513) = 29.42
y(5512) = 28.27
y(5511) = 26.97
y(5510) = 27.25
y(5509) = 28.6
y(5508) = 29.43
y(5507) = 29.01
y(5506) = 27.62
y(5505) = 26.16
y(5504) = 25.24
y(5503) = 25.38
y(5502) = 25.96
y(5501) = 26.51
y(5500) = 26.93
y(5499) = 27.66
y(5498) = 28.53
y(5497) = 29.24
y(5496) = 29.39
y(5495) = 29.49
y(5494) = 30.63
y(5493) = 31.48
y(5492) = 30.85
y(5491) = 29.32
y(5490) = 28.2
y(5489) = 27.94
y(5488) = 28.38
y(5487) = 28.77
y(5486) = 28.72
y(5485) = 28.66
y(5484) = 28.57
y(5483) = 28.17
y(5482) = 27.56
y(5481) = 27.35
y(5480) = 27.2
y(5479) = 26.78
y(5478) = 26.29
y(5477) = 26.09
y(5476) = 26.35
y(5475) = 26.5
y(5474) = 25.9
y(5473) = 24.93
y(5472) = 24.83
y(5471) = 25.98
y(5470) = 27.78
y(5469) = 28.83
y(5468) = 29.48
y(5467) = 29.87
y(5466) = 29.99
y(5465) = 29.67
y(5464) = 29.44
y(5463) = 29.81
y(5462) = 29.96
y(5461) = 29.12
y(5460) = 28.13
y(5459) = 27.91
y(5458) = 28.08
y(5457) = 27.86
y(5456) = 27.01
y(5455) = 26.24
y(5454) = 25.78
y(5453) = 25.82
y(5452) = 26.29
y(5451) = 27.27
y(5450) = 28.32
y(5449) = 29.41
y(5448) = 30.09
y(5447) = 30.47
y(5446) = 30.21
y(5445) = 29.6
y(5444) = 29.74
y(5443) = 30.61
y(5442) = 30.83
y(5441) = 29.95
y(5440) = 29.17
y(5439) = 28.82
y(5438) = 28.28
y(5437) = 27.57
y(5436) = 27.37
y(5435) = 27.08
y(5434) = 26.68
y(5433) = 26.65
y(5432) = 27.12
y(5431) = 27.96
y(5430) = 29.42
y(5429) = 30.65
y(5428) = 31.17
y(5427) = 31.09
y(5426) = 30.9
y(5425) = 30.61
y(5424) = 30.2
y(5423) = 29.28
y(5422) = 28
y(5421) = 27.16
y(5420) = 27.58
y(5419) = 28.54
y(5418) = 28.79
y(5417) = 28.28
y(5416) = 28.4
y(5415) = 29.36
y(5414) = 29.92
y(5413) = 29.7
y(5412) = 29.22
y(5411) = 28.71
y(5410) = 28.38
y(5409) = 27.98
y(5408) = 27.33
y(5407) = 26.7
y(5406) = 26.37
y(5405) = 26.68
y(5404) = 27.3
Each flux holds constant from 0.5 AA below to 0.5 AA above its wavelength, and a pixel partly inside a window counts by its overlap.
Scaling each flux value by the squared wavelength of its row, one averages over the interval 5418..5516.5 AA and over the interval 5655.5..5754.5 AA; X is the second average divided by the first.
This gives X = 1.17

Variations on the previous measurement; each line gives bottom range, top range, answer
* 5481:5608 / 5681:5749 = 1.12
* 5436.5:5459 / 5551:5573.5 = 1.07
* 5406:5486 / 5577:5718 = 1.11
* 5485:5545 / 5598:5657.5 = 1.06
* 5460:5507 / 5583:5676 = 1.10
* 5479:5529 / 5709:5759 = 1.20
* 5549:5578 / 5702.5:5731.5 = 1.10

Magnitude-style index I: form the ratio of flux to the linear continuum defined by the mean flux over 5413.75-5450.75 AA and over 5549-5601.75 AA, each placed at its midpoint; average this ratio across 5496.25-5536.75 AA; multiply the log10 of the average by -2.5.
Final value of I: 0.030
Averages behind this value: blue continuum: 29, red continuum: 28.7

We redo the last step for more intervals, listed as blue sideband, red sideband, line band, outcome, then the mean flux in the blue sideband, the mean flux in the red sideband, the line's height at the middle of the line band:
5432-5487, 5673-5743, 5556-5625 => 0.016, 28.1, 30.2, 29.2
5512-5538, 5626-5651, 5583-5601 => 0.054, 28.6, 29.6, 29.2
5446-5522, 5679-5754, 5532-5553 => -0.052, 28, 30.4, 28.6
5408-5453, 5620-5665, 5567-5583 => 0.000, 28.9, 29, 29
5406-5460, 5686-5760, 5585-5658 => 0.036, 28.6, 30.5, 29.8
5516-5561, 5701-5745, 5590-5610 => 0.053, 29.2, 30.8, 29.7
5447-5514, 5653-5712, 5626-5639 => 0.026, 28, 29.5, 29.1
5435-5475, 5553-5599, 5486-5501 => -0.021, 28.3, 28.6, 28.4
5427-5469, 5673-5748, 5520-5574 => 0.002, 28.7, 30.3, 29.3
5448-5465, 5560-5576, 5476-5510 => 0.011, 28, 28.9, 28.3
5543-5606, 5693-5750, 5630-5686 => 0.001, 28.8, 30.8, 29.9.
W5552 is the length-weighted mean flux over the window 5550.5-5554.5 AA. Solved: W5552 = 29.5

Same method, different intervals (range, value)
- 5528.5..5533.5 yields 28.1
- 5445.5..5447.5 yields 30.3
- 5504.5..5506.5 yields 26.9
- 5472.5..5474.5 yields 25.4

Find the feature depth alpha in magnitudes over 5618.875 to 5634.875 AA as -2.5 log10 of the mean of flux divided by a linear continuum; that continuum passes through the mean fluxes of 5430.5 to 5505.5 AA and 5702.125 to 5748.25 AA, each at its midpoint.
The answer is 0.09 mag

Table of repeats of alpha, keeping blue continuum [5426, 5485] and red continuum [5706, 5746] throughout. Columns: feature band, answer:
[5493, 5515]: 0.03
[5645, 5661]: 0.03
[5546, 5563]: -0.01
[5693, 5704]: 0.04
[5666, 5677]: -0.04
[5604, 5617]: -0.02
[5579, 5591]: 0.03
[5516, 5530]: 0.03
